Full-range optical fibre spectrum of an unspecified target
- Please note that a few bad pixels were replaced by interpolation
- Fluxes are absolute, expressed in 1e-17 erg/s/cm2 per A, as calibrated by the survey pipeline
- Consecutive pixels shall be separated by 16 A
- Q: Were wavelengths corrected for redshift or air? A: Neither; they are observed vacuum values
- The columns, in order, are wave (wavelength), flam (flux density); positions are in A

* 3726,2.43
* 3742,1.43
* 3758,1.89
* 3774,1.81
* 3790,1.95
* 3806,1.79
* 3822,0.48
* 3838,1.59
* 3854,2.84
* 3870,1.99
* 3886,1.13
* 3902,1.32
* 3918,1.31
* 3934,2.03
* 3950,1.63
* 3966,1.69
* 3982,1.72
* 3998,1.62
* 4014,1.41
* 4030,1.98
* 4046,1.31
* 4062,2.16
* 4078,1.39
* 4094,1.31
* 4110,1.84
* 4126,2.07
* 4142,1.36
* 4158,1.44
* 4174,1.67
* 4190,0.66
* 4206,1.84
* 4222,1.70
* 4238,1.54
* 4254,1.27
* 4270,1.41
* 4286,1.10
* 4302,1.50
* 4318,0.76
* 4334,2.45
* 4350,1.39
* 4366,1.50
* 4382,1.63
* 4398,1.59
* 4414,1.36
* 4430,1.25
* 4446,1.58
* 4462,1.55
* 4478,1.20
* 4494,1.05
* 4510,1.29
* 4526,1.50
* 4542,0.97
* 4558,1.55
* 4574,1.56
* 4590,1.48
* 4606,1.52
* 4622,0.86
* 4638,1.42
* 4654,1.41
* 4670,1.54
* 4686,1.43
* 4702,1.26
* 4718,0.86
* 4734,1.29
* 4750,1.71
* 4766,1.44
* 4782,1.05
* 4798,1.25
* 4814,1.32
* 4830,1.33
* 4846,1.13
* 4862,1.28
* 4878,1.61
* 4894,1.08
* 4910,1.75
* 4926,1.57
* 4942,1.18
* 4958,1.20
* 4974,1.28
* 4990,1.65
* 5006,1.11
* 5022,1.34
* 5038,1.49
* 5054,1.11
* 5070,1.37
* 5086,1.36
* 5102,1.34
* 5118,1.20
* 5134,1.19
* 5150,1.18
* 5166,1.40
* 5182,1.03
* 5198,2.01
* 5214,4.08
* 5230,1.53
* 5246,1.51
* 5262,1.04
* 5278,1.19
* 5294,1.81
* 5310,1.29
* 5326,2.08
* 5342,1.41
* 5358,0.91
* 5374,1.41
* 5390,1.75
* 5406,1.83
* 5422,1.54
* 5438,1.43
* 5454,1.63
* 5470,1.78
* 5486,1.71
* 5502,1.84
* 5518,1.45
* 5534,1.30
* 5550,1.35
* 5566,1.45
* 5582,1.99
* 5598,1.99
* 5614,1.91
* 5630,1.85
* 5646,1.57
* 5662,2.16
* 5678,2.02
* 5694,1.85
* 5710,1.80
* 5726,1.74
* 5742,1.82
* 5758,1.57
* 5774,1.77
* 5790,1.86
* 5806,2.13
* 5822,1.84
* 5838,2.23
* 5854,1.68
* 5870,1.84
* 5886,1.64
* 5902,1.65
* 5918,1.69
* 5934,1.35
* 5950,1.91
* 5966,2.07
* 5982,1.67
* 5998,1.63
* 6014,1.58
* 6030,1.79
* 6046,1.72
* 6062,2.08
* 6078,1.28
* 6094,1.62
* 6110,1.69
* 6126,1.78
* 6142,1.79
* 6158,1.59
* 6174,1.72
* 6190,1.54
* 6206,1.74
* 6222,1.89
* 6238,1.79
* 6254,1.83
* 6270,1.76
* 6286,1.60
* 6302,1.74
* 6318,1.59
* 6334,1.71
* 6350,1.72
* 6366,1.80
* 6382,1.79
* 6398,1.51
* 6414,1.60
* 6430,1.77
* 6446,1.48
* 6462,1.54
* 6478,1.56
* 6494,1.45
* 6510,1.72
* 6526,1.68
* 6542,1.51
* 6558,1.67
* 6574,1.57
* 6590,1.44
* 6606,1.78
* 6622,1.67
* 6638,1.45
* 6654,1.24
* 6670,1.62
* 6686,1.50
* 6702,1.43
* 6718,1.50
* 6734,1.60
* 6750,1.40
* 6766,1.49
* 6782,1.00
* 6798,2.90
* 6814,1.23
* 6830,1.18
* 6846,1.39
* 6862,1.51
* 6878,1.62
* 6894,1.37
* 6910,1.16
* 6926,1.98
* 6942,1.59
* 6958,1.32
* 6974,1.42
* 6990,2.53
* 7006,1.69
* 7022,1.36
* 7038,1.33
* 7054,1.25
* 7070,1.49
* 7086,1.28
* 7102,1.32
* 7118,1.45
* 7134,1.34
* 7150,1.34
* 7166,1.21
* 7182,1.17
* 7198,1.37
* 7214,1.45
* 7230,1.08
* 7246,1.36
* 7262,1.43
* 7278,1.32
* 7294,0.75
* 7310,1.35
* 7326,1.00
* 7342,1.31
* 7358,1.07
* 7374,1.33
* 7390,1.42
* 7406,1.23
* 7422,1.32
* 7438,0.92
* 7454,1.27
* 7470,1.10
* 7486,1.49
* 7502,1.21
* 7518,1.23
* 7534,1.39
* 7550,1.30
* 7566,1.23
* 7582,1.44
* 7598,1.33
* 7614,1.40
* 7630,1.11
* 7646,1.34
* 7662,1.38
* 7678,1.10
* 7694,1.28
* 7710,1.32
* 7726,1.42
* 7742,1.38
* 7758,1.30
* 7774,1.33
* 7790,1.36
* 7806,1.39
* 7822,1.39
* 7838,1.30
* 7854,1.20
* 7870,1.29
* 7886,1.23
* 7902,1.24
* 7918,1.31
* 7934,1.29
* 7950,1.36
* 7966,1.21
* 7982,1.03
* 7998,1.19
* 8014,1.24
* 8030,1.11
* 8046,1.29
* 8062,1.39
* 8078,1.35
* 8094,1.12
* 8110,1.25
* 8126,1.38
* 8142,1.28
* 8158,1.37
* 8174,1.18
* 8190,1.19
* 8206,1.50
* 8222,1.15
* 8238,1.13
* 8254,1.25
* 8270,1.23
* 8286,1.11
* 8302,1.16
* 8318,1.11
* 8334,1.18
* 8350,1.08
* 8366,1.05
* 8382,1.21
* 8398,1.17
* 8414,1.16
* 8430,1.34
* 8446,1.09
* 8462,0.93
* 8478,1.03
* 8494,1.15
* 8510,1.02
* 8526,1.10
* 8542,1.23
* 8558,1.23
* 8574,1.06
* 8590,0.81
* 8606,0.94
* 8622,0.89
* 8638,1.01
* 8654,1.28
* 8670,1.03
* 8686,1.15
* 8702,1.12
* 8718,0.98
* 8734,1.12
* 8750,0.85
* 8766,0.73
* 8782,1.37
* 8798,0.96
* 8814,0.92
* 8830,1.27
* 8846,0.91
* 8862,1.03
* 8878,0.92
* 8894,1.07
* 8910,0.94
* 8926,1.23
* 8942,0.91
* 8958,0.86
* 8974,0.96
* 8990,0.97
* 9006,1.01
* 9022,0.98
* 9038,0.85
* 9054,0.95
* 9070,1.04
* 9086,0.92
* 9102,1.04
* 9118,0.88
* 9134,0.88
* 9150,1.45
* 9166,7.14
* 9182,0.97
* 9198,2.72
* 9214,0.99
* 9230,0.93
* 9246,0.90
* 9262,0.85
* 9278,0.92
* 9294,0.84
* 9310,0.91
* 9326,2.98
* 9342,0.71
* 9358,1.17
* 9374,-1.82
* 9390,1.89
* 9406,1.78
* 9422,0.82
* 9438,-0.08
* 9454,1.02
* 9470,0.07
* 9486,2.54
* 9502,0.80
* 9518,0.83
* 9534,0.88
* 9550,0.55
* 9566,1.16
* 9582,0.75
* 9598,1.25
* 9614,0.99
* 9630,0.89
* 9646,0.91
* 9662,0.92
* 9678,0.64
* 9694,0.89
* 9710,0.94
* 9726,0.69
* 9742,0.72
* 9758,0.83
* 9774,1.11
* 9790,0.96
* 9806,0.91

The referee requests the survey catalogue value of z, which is 0.397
